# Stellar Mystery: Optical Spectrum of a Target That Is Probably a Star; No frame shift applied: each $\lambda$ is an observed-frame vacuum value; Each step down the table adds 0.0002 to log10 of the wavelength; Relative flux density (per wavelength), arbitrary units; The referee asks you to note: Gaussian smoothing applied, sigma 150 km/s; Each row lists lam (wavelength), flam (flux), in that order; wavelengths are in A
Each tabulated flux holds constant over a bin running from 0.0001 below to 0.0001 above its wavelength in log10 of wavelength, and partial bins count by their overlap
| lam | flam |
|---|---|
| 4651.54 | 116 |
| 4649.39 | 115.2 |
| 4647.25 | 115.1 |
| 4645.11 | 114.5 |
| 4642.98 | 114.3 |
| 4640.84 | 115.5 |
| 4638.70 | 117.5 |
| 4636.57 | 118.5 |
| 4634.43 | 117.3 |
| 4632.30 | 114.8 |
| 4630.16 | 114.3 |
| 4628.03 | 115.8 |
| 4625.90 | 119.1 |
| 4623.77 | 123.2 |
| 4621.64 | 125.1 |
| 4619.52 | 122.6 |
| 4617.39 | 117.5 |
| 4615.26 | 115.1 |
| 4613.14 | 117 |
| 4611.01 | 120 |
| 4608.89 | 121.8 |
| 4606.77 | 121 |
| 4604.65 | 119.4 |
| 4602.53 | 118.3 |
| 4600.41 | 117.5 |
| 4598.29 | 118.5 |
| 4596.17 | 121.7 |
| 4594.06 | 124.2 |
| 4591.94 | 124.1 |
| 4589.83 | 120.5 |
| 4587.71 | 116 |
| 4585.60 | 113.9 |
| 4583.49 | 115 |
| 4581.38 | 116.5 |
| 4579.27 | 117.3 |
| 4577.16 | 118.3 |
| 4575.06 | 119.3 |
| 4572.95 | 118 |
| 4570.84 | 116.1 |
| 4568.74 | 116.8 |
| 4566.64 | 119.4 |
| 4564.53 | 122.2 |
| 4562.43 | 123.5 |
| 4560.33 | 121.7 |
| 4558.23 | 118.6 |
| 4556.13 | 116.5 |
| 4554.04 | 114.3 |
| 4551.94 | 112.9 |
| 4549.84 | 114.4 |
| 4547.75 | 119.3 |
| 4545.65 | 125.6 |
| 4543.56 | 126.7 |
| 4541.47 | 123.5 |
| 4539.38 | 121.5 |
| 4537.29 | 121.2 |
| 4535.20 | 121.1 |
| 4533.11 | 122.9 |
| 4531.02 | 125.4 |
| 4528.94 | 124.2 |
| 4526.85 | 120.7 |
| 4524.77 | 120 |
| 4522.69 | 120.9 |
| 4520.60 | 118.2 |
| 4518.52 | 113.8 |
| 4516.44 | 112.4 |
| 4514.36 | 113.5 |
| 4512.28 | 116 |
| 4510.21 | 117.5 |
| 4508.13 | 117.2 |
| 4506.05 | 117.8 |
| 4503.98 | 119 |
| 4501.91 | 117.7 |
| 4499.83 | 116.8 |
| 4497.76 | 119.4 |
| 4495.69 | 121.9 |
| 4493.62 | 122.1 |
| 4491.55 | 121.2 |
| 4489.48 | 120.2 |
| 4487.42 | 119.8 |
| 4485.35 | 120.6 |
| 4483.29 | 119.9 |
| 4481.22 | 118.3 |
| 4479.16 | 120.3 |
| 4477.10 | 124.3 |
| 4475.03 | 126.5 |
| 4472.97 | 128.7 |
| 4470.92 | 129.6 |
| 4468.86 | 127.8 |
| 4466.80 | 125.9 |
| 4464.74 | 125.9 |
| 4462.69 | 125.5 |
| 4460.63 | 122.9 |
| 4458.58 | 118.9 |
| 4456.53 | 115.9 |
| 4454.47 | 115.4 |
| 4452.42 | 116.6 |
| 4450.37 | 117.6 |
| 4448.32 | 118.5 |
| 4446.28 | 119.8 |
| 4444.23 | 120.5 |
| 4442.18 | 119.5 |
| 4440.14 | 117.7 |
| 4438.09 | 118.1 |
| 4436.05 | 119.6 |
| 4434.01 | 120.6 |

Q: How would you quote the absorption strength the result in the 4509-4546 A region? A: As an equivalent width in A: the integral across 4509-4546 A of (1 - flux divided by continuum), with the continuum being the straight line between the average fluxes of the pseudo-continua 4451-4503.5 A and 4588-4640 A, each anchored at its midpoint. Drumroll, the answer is 0.2 A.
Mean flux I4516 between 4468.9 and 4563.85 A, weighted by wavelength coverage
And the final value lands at 120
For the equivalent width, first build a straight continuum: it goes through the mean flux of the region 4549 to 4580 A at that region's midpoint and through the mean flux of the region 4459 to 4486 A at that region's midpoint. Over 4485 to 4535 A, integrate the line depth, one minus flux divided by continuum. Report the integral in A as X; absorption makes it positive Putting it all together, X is 1.0 A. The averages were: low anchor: 124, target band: 119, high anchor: 118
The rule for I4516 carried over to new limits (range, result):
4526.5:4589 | 119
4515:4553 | 120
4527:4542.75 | 123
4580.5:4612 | 119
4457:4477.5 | 125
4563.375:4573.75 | 119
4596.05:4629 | 120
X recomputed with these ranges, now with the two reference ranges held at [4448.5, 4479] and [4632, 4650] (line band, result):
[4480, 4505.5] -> 0.4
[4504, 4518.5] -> 0.6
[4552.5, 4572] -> 0.1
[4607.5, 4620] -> -0.2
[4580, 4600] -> -0.2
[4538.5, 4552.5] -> -0.1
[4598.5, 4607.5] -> -0.1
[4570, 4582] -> 0.1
